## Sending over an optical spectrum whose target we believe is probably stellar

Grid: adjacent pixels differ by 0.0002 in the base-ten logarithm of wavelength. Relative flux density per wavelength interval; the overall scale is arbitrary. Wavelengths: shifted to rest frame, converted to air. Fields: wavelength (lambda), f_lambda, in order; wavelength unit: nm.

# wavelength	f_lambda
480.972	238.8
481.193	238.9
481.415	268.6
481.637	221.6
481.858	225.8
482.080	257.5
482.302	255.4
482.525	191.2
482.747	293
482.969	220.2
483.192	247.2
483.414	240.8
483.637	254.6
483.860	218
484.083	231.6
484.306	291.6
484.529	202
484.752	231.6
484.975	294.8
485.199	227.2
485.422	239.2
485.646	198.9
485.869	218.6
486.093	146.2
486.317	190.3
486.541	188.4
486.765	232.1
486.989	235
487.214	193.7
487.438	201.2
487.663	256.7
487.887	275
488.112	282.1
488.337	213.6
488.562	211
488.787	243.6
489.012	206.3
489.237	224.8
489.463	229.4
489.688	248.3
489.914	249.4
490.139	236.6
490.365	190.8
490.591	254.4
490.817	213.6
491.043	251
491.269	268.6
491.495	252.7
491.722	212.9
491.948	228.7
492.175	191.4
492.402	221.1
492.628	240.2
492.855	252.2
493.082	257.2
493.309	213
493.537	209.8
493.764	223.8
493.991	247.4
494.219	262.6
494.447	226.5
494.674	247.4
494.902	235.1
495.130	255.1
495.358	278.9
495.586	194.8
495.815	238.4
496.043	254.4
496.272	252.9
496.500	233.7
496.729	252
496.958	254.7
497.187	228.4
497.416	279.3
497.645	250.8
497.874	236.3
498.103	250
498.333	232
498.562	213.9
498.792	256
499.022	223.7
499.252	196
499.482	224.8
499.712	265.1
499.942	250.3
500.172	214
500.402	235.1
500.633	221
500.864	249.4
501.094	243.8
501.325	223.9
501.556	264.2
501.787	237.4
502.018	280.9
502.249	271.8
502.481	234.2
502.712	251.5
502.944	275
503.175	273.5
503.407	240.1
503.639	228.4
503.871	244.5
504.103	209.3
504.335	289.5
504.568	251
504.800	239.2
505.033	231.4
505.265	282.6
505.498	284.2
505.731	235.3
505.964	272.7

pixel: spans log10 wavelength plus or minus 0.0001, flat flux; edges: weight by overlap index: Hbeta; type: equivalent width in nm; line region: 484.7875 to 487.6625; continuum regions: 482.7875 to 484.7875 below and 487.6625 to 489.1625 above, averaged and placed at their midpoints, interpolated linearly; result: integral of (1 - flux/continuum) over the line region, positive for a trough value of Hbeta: 0.29 nm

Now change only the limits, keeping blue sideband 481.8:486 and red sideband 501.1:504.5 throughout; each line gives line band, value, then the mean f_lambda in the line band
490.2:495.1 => 0.216 nm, 234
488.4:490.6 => 0.132 nm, 228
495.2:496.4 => 0.012 nm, 244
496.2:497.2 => 0.007 nm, 246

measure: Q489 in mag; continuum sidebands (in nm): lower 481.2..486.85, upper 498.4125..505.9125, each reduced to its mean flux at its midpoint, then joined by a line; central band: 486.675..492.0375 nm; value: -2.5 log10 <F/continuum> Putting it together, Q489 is 0.01 mag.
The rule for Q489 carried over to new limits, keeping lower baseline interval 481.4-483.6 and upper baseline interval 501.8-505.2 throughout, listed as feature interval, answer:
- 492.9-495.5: 0.025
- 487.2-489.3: 0.052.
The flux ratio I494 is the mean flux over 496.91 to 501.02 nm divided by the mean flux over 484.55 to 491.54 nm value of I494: 1.04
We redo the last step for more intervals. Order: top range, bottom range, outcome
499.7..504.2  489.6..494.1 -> 1.05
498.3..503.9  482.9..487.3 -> 1.08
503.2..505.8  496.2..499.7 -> 1.04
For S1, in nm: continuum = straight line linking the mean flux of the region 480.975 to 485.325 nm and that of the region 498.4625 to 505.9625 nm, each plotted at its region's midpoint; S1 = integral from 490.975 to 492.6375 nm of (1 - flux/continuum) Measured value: 0.08 nm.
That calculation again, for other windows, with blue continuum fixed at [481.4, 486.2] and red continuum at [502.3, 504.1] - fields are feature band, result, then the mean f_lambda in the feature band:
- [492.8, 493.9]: 0.049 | 230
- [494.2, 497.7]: -0.045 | 246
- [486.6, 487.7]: 0.080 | 220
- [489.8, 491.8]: 0.019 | 237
